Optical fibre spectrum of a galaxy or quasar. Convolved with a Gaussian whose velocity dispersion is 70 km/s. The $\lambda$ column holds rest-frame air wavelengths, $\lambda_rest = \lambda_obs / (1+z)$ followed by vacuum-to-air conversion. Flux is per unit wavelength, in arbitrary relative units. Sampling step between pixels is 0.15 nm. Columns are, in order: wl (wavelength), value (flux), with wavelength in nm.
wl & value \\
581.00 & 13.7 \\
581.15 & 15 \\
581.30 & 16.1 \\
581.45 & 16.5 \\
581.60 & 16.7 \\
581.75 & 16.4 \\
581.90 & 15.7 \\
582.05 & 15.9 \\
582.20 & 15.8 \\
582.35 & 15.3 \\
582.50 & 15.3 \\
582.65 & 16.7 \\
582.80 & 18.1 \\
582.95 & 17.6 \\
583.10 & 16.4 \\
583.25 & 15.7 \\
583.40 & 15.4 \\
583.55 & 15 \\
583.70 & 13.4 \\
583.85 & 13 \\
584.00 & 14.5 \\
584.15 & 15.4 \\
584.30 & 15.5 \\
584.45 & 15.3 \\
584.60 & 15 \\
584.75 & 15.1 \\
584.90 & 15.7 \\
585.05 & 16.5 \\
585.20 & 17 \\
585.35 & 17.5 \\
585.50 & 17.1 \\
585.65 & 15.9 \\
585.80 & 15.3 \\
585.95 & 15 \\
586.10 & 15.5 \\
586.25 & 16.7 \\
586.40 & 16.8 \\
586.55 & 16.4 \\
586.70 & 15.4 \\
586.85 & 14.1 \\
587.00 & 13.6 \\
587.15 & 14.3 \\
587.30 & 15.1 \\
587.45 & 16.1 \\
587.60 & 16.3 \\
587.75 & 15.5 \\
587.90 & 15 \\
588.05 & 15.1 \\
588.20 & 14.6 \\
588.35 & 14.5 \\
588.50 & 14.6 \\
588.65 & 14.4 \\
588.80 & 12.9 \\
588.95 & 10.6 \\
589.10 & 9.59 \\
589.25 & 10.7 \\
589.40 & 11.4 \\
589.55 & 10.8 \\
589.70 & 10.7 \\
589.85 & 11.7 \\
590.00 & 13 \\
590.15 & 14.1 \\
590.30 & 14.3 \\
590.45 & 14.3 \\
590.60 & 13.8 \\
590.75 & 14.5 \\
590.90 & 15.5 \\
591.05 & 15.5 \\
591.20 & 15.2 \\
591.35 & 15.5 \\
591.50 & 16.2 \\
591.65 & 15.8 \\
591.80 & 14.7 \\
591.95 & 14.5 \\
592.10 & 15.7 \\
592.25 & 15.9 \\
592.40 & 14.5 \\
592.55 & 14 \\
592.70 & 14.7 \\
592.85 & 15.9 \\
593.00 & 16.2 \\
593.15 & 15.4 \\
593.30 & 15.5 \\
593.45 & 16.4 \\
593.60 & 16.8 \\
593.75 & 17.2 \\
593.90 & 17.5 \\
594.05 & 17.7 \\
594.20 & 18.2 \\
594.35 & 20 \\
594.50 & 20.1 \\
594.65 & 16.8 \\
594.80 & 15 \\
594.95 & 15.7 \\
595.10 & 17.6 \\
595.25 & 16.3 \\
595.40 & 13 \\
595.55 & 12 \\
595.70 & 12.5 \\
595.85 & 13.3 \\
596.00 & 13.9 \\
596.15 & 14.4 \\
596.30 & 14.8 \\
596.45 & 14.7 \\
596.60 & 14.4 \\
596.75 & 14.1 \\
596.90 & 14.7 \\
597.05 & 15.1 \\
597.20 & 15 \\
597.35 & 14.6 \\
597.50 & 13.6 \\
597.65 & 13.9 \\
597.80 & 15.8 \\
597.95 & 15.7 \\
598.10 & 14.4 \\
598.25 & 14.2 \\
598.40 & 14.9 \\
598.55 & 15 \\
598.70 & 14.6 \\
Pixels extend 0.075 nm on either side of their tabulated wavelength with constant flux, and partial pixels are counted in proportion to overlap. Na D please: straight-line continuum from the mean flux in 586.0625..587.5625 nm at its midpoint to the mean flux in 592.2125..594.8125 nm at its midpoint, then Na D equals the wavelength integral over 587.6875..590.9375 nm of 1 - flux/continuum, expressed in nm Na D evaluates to 0.540 nm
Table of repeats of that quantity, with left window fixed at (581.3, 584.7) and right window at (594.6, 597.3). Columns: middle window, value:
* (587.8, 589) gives 0.092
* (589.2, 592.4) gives 0.212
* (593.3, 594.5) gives -0.238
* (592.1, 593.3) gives -0.032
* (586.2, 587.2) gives 0.003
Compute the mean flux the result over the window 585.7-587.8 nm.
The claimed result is 15.4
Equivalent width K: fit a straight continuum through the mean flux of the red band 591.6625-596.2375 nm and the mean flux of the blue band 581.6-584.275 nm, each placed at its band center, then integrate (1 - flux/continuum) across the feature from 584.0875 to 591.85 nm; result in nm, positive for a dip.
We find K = 0.52 nm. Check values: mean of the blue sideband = 15.7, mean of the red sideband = 15.7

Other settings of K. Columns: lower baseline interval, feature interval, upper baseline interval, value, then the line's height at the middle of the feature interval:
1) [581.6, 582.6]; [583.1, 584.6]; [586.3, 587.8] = 0.07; 15.7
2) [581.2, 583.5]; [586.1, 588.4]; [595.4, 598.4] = 0.04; 15.6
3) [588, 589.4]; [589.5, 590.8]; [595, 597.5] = 0.01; 13.2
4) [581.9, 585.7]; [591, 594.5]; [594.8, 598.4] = -0.29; 14.9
